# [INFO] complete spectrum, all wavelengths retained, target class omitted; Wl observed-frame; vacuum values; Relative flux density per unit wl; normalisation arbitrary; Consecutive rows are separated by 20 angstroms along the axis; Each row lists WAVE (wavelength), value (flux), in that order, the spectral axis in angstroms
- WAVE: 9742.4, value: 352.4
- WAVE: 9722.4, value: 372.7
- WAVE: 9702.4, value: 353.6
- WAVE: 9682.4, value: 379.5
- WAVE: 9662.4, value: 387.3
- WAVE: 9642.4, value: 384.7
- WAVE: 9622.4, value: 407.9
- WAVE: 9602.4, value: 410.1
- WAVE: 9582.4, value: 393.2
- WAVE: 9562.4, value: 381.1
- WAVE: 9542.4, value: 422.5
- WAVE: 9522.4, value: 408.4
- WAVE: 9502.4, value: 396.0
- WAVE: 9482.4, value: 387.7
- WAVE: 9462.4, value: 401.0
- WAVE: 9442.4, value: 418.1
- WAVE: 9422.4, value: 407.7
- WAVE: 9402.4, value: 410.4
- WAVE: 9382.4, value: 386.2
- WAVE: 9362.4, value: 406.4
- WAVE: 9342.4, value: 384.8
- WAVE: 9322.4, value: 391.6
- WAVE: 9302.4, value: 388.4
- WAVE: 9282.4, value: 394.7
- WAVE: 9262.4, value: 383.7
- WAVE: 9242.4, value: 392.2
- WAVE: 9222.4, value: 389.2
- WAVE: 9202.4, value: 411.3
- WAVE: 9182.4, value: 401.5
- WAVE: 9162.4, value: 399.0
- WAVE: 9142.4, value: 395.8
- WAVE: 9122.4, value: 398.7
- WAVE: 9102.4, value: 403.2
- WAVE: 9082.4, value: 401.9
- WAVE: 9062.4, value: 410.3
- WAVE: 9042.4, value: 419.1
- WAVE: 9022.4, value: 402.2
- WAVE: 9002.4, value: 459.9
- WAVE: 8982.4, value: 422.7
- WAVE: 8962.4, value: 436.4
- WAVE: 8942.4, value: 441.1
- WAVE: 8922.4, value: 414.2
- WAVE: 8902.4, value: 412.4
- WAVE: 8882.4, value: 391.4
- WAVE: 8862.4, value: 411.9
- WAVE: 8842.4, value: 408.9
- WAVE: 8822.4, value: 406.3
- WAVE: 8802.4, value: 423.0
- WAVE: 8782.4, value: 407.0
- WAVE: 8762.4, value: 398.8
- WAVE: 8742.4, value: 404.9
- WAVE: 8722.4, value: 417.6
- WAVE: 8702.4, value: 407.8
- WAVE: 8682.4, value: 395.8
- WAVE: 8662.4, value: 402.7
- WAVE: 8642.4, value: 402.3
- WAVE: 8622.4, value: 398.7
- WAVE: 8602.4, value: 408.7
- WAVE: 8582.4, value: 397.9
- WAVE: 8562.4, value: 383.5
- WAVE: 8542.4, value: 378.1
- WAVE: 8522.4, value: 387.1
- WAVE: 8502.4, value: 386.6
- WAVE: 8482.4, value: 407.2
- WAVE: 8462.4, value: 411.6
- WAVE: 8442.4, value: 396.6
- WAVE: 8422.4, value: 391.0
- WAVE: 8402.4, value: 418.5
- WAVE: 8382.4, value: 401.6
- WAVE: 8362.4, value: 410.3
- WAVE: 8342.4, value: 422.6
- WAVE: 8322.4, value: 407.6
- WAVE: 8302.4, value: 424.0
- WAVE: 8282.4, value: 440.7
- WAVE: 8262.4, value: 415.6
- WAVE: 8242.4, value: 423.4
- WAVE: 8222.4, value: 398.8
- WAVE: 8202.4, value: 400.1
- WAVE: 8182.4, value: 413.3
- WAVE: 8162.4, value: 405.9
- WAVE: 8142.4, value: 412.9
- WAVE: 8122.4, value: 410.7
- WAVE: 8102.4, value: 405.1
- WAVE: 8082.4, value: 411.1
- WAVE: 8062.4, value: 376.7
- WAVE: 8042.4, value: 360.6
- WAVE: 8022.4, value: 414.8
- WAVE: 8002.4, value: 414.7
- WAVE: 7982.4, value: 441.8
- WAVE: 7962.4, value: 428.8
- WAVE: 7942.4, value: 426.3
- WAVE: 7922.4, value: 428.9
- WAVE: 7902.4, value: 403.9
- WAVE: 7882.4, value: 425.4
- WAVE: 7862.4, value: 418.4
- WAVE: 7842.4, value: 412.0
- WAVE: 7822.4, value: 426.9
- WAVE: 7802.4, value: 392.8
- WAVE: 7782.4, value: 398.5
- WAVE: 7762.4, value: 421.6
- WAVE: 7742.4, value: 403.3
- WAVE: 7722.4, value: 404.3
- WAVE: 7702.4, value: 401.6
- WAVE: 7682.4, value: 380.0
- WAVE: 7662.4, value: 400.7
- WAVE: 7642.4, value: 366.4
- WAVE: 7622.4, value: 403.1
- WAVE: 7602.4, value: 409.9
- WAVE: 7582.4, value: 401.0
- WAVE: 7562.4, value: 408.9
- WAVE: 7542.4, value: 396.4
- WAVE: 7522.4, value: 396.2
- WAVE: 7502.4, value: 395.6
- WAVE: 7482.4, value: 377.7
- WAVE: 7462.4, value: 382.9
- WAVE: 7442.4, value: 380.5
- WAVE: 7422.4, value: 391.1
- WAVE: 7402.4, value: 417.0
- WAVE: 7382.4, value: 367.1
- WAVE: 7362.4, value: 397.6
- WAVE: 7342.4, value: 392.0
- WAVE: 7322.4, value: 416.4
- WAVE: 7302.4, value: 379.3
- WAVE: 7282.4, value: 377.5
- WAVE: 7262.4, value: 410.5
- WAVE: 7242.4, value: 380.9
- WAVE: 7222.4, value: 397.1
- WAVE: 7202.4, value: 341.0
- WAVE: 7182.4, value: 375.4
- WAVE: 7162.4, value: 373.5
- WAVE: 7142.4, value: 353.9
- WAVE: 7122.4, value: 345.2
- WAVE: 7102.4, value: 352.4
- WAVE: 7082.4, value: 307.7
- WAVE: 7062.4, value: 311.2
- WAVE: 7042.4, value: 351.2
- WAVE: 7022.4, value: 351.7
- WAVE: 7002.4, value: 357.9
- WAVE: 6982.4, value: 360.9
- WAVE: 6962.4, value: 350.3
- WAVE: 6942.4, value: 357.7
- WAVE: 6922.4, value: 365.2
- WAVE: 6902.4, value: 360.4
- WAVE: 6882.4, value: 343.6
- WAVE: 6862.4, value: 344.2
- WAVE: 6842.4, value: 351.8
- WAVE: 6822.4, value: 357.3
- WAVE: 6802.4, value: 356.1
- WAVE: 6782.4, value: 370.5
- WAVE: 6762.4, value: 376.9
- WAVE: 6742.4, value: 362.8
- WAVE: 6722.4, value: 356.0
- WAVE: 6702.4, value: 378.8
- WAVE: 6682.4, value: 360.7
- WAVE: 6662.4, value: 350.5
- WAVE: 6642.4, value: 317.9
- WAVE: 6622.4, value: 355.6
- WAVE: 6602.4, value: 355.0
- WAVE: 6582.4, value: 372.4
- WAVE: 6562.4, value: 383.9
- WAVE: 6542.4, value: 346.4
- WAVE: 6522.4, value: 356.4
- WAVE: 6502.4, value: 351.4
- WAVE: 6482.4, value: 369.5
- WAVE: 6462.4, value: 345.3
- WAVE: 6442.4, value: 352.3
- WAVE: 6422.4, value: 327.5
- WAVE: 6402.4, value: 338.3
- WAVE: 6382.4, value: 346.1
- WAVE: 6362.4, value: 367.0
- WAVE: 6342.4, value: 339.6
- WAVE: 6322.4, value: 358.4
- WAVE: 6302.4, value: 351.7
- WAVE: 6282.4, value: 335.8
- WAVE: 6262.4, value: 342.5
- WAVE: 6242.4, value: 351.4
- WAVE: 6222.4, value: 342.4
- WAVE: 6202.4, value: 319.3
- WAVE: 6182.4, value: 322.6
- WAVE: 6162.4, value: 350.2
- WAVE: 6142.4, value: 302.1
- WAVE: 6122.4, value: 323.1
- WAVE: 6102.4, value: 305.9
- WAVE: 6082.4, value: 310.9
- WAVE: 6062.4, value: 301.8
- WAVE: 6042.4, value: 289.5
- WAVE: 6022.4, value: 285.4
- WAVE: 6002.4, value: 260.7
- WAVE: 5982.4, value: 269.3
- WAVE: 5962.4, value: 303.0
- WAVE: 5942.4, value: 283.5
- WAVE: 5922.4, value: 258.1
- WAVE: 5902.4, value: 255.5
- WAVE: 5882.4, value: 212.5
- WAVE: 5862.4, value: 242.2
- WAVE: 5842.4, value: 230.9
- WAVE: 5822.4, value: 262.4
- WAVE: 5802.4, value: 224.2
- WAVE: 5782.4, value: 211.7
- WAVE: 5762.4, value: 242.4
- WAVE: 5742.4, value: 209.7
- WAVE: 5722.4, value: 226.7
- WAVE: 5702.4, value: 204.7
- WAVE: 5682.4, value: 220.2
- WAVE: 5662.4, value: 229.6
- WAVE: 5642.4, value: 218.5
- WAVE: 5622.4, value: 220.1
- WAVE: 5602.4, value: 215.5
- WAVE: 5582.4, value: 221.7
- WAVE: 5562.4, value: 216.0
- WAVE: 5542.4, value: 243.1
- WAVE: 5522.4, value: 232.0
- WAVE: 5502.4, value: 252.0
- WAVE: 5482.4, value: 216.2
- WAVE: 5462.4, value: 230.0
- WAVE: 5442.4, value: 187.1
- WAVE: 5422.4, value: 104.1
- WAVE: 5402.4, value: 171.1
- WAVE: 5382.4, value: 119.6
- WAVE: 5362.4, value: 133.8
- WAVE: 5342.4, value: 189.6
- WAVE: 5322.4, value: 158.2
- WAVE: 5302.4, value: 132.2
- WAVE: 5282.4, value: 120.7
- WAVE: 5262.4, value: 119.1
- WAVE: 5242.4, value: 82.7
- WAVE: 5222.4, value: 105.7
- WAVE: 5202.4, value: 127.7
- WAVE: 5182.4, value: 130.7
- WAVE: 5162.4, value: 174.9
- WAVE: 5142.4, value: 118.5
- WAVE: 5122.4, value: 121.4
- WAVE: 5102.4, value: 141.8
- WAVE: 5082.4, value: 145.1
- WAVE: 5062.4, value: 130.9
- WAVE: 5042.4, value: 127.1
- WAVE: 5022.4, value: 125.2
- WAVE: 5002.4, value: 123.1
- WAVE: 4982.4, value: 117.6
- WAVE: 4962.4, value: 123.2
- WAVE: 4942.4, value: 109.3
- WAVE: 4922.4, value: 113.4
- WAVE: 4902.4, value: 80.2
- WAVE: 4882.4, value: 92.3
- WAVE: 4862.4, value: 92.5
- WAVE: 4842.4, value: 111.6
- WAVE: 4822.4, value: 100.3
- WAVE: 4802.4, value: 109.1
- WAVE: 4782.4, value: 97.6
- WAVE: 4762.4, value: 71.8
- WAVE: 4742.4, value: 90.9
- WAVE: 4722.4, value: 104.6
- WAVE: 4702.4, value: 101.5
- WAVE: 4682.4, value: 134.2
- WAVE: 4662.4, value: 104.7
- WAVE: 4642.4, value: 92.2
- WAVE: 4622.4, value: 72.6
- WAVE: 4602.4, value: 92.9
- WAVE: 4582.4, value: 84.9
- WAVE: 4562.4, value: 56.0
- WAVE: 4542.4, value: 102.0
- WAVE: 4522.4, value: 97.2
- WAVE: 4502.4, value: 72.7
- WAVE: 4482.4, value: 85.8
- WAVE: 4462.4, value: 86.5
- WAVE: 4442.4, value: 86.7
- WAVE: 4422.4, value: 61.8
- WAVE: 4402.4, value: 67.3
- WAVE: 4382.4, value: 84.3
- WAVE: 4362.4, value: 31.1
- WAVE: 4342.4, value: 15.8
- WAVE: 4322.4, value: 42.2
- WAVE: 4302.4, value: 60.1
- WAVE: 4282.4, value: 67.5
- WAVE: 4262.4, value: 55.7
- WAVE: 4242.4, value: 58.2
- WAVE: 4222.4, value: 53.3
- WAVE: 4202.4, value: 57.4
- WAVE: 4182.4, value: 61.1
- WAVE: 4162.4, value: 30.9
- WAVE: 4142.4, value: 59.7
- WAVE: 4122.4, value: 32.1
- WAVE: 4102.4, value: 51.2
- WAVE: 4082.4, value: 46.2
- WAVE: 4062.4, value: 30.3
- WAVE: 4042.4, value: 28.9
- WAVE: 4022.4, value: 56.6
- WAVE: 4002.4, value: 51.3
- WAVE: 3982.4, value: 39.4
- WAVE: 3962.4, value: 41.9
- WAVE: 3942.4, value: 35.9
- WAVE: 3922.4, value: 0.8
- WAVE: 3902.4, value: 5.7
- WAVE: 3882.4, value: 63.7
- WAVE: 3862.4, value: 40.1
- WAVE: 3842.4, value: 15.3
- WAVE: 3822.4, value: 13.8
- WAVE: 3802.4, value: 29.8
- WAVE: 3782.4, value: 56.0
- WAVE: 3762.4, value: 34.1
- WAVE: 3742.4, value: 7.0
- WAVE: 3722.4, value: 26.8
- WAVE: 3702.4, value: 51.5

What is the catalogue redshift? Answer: 0.37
